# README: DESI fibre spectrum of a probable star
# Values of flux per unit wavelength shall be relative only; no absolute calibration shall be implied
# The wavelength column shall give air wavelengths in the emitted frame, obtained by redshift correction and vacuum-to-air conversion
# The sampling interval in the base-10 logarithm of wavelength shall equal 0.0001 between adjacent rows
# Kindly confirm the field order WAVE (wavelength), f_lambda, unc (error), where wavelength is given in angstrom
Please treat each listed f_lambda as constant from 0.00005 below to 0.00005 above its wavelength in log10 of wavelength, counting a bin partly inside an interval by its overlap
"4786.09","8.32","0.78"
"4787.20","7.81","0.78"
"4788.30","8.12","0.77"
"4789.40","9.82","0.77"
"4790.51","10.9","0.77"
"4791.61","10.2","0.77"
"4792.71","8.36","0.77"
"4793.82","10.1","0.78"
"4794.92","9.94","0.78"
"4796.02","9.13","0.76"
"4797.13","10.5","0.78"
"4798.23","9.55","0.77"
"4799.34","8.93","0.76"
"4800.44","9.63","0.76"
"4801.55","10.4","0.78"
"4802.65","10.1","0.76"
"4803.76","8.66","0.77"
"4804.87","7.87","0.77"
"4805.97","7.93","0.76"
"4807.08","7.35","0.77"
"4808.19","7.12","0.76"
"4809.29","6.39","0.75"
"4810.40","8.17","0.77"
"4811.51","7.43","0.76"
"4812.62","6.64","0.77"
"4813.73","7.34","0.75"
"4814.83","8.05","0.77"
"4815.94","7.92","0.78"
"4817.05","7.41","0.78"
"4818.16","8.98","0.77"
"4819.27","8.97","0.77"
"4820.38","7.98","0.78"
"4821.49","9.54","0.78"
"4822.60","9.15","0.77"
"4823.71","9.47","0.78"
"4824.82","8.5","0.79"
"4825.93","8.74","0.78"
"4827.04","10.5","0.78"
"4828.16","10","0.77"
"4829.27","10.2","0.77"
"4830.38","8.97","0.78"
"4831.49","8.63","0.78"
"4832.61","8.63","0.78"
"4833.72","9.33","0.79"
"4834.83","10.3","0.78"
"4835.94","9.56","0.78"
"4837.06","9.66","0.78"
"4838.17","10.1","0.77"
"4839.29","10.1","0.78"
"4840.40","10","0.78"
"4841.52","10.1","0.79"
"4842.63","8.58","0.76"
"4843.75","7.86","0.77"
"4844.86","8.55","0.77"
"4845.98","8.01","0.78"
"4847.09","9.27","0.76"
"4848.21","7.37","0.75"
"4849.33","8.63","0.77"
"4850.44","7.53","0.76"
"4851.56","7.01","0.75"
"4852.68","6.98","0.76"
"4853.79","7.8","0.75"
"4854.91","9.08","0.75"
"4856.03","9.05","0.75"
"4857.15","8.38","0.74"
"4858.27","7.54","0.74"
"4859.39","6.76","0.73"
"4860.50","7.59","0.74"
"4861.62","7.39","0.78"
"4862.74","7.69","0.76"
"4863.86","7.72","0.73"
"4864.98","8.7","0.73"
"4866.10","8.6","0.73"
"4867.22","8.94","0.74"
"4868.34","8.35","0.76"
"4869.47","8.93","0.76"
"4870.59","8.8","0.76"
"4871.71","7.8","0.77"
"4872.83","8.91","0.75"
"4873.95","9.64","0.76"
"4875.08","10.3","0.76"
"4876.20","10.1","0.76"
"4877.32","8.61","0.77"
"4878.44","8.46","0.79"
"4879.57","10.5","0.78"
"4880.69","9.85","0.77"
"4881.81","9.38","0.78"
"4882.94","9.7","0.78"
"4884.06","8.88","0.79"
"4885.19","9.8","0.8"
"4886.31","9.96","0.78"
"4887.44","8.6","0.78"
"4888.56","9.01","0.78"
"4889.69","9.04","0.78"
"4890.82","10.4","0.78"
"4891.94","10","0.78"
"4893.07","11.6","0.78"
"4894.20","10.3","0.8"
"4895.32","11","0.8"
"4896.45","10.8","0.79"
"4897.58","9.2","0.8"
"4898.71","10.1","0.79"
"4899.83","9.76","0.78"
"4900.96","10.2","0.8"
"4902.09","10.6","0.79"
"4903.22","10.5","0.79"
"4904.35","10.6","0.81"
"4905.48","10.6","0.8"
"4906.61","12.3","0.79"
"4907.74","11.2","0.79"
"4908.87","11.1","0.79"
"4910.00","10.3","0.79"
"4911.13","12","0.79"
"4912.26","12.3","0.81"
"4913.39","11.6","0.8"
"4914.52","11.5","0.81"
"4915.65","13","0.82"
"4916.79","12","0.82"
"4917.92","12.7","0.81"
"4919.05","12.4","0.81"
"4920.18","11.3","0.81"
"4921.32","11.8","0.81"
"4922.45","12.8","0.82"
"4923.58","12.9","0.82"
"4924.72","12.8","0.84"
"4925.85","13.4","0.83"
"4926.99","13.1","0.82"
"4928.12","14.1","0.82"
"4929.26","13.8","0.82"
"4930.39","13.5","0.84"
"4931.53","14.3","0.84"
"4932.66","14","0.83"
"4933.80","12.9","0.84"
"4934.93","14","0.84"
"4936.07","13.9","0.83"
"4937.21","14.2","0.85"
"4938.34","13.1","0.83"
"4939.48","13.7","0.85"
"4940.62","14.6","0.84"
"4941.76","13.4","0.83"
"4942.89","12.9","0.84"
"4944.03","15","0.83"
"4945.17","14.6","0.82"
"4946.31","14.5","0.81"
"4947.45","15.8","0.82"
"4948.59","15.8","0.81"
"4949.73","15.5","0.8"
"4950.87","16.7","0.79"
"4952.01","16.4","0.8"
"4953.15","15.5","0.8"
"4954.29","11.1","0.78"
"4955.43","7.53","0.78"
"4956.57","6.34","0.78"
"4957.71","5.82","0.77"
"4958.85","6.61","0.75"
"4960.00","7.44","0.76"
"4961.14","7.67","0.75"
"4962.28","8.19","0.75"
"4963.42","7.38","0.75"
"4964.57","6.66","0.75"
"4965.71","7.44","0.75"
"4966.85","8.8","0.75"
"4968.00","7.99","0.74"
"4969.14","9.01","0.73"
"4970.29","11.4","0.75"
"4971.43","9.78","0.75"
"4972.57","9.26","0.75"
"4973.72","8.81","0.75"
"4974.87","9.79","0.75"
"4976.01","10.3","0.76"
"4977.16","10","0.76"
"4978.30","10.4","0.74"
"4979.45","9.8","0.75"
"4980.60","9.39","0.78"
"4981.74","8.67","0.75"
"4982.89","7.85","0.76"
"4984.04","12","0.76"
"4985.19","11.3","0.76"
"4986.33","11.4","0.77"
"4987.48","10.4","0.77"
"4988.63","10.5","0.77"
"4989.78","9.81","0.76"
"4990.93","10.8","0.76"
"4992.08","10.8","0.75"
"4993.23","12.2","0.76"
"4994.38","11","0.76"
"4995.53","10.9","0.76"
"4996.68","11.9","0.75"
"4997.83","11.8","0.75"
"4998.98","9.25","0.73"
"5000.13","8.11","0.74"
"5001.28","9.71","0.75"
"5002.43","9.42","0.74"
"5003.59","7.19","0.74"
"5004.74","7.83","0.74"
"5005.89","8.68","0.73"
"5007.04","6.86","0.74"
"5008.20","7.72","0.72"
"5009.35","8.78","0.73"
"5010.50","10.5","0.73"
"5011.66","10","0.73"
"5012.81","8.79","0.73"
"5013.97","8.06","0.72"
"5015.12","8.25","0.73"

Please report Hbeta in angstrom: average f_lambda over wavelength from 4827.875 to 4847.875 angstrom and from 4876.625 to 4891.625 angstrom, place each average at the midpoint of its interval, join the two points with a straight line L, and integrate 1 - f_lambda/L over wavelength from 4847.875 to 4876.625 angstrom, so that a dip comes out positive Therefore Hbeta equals 3.3 angstrom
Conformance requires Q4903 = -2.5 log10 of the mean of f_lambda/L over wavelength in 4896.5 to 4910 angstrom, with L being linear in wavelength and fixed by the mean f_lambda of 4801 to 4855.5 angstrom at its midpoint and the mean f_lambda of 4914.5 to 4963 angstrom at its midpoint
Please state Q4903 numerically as 0.08 mag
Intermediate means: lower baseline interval 8.63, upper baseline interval 12.6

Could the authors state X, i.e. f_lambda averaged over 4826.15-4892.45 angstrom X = 8.92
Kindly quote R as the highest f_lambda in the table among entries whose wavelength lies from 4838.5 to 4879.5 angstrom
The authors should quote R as 10.3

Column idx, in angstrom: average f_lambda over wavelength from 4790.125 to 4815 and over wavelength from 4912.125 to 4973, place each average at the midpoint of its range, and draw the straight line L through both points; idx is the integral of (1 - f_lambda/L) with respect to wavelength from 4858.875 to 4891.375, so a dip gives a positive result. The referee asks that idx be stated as 4.6 angstrom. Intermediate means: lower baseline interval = 8.72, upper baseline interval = 11.9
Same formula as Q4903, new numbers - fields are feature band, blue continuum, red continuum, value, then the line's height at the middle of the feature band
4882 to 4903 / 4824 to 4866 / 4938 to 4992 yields -0.05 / 9.51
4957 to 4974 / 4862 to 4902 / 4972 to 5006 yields 0.21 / 9.87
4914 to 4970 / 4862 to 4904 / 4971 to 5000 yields -0.21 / 9.95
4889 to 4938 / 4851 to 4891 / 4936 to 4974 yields -0.18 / 9.99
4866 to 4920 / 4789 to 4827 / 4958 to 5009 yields -0.13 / 9.04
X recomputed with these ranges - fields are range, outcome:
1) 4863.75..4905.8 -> 9.6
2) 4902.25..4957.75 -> 12.8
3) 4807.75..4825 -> 8.07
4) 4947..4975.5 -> 10.1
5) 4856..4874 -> 8.22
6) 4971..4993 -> 10.1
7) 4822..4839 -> 9.46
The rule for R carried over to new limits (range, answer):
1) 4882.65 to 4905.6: 11.6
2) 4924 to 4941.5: 14.6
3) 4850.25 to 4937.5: 14.3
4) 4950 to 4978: 16.7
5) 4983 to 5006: 12.2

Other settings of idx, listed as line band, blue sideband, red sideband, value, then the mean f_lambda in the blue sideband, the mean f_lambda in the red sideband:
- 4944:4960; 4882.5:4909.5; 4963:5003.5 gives -3.9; 10.2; 9.81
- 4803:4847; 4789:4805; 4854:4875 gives 1.9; 9.65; 8.36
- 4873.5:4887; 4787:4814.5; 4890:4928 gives 1.4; 8.74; 11.4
